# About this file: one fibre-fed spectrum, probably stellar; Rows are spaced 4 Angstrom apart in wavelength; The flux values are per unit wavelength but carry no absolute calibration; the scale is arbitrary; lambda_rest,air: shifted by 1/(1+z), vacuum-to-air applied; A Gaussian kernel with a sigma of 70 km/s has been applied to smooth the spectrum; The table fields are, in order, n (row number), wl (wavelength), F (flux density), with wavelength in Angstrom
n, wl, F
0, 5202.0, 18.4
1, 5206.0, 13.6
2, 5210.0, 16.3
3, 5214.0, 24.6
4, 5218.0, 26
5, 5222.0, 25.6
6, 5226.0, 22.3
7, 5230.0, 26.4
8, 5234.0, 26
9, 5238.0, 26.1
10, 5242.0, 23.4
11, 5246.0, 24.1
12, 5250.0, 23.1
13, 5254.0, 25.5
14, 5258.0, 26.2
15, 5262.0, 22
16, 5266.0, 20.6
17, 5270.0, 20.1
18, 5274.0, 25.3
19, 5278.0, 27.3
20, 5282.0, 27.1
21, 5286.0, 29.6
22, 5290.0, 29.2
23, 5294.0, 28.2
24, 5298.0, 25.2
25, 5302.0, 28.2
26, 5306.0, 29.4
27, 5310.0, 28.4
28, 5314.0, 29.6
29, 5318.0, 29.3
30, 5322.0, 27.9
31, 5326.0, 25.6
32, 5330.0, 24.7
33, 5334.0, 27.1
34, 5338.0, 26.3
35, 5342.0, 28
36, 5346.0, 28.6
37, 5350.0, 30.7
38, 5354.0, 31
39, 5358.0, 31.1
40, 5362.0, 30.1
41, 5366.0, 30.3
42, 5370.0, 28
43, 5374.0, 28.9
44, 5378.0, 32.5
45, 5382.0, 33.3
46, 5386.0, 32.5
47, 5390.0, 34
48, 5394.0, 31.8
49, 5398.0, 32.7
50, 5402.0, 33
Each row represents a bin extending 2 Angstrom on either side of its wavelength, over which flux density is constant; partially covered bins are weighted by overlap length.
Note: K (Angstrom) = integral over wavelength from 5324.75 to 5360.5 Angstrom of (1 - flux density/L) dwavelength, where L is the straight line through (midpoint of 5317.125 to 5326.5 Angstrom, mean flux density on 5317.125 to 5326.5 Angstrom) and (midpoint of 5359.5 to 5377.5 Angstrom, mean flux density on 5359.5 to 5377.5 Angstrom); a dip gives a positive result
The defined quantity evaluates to 0.5 Angstrom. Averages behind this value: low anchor 27.7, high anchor 29.6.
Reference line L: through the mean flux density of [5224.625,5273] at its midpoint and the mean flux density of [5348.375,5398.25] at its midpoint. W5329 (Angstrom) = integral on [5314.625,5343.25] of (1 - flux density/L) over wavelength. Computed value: 1.5 Angstrom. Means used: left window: 23.9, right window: 31.3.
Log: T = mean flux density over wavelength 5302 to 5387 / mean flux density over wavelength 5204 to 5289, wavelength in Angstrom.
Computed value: 1.2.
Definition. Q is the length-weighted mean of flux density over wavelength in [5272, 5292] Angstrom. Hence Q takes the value 27.7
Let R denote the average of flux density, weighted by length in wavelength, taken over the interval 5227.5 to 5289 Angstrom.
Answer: 24.9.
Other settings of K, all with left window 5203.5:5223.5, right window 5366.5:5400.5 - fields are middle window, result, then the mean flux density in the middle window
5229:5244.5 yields -2.00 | 25.4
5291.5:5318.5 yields -1.54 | 28.3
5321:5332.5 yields 0.88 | 26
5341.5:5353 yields 0.00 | 29.4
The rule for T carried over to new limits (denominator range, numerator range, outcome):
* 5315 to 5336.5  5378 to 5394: 1.22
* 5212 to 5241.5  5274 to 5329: 1.11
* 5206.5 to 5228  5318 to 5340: 1.19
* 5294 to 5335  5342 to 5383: 1.10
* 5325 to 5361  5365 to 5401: 1.12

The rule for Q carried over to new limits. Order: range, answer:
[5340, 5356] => 29.6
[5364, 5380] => 29.9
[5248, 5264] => 24.2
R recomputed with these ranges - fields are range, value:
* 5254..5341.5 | 26.5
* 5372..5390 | 32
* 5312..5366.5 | 28.5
